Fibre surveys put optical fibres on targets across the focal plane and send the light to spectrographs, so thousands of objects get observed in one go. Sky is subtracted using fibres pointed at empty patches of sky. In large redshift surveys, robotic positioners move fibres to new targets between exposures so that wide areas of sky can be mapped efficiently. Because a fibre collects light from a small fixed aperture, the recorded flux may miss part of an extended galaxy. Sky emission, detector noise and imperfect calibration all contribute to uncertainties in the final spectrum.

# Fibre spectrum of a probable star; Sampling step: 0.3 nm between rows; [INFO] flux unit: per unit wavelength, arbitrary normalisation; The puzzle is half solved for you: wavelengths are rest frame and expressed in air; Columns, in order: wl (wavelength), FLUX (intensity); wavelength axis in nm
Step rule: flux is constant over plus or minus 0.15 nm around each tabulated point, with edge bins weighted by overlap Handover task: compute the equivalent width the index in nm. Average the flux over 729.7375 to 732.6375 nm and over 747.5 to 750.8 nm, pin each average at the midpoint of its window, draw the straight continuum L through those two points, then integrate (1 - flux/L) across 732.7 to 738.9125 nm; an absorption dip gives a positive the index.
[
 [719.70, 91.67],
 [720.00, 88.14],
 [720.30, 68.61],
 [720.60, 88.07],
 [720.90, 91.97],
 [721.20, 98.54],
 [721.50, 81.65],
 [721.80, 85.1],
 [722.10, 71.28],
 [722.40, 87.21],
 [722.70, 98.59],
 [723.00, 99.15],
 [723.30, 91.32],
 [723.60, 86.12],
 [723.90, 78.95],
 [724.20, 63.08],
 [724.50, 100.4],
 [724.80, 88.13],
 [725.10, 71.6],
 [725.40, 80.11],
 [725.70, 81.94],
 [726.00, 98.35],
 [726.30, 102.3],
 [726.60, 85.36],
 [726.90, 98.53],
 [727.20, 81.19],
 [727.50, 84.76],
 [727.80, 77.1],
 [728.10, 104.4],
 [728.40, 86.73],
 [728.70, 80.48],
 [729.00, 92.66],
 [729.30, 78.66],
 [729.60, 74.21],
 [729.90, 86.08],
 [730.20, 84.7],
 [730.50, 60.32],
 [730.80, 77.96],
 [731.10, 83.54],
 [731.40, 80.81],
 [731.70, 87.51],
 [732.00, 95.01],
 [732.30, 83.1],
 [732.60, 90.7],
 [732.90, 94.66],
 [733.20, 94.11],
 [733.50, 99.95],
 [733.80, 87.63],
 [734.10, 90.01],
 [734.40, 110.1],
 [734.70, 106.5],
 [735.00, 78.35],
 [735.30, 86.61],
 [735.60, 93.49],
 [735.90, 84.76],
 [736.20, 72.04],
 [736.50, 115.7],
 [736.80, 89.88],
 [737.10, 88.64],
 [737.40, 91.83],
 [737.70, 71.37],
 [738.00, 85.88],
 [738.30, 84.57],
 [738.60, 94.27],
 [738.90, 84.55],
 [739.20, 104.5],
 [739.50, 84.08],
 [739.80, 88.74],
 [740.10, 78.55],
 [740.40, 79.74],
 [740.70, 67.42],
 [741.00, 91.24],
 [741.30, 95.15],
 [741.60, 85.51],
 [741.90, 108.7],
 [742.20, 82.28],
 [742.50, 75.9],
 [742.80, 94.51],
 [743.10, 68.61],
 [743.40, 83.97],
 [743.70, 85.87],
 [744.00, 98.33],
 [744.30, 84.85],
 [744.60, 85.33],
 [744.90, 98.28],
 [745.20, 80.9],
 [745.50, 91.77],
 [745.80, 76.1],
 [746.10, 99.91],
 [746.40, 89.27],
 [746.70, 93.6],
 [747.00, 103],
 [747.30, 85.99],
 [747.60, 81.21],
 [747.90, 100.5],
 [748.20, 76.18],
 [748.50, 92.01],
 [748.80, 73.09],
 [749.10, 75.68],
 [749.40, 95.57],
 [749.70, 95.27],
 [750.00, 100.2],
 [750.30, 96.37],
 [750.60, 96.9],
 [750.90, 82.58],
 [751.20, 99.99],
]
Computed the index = -0.479 nm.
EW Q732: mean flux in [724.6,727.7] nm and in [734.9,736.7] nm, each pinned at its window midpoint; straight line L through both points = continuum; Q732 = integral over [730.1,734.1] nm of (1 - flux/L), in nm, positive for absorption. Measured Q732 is 0.087 nm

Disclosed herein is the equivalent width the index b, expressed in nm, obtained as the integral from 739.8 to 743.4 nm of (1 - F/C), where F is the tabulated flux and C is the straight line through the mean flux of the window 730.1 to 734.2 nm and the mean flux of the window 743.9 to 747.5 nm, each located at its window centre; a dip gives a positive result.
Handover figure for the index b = 0.189 nm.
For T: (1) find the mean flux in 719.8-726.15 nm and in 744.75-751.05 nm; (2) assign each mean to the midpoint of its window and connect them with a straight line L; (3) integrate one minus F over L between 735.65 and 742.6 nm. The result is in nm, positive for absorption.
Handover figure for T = 0.07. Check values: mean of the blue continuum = 85.7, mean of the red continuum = 89.7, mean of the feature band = 87.4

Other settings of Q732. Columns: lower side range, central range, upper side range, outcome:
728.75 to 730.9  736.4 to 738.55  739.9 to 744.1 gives -0.16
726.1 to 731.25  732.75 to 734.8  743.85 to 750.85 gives -0.27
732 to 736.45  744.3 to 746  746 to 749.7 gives 0.05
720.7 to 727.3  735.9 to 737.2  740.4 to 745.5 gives -0.06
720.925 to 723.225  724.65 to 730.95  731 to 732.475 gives 0.20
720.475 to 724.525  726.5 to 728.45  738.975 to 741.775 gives -0.04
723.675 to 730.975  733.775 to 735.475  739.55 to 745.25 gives -0.17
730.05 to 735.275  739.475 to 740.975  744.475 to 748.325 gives 0.15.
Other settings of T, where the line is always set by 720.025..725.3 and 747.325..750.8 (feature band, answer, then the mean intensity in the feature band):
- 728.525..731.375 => 0.21 nm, 79.9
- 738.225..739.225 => -0.04 nm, 91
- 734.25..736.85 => -0.18 nm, 93.2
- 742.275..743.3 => 0.09 nm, 80.1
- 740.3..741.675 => 0.06 nm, 83.9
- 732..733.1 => -0.05 nm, 90.5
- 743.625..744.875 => -0.02 nm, 89.7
